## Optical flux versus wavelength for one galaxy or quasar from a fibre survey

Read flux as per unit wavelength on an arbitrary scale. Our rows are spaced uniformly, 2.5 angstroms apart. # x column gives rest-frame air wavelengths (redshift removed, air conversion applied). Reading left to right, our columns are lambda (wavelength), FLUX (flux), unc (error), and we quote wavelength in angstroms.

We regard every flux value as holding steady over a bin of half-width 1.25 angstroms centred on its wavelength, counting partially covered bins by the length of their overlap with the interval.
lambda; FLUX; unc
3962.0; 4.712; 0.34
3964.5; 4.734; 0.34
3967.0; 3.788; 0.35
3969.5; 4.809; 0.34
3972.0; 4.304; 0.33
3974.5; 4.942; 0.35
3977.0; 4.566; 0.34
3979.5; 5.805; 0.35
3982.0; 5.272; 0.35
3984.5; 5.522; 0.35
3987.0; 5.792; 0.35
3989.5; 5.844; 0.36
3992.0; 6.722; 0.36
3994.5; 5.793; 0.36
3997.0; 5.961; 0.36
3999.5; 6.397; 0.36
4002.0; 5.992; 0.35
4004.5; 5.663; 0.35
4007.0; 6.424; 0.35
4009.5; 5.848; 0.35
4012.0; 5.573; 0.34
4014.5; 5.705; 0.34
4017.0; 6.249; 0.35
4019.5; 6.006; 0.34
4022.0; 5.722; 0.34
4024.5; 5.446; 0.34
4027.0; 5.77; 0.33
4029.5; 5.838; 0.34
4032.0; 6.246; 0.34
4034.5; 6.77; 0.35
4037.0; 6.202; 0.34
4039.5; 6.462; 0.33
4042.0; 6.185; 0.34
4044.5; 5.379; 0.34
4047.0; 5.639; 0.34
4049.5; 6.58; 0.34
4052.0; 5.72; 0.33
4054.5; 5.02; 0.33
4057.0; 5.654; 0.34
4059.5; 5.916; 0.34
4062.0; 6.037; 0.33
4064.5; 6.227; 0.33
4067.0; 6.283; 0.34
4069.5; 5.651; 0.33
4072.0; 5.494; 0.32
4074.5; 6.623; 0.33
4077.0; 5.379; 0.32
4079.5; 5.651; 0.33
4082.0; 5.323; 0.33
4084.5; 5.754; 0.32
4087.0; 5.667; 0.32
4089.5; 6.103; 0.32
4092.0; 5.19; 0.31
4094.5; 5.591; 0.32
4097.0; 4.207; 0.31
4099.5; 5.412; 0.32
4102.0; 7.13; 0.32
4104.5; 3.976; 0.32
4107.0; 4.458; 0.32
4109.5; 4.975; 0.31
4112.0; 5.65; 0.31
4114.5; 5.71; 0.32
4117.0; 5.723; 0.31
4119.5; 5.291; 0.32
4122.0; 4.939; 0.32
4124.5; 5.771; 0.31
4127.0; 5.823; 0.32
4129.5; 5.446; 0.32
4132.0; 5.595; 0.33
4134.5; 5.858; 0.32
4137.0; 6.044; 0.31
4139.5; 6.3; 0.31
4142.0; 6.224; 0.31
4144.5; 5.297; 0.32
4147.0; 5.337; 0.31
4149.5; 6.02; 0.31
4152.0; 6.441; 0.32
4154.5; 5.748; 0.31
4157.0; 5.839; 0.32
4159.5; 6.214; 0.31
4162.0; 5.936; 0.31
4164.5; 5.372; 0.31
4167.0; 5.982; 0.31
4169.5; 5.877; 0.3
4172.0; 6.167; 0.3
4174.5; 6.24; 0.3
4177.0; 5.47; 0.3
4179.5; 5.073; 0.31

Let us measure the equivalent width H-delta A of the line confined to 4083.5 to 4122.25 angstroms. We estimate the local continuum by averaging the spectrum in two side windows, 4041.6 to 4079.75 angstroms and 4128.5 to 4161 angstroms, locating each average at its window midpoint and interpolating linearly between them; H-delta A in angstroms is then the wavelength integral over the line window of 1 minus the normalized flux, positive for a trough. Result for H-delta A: 3.2 angstroms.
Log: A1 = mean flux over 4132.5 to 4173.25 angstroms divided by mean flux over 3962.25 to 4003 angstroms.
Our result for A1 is 1.10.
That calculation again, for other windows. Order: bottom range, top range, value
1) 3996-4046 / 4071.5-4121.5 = 0.91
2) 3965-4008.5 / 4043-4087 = 1.05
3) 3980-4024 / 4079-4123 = 0.91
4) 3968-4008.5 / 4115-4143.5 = 1.02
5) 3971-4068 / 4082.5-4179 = 0.97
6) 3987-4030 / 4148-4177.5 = 1.00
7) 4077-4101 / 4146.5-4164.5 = 1.09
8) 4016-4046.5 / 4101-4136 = 0.91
